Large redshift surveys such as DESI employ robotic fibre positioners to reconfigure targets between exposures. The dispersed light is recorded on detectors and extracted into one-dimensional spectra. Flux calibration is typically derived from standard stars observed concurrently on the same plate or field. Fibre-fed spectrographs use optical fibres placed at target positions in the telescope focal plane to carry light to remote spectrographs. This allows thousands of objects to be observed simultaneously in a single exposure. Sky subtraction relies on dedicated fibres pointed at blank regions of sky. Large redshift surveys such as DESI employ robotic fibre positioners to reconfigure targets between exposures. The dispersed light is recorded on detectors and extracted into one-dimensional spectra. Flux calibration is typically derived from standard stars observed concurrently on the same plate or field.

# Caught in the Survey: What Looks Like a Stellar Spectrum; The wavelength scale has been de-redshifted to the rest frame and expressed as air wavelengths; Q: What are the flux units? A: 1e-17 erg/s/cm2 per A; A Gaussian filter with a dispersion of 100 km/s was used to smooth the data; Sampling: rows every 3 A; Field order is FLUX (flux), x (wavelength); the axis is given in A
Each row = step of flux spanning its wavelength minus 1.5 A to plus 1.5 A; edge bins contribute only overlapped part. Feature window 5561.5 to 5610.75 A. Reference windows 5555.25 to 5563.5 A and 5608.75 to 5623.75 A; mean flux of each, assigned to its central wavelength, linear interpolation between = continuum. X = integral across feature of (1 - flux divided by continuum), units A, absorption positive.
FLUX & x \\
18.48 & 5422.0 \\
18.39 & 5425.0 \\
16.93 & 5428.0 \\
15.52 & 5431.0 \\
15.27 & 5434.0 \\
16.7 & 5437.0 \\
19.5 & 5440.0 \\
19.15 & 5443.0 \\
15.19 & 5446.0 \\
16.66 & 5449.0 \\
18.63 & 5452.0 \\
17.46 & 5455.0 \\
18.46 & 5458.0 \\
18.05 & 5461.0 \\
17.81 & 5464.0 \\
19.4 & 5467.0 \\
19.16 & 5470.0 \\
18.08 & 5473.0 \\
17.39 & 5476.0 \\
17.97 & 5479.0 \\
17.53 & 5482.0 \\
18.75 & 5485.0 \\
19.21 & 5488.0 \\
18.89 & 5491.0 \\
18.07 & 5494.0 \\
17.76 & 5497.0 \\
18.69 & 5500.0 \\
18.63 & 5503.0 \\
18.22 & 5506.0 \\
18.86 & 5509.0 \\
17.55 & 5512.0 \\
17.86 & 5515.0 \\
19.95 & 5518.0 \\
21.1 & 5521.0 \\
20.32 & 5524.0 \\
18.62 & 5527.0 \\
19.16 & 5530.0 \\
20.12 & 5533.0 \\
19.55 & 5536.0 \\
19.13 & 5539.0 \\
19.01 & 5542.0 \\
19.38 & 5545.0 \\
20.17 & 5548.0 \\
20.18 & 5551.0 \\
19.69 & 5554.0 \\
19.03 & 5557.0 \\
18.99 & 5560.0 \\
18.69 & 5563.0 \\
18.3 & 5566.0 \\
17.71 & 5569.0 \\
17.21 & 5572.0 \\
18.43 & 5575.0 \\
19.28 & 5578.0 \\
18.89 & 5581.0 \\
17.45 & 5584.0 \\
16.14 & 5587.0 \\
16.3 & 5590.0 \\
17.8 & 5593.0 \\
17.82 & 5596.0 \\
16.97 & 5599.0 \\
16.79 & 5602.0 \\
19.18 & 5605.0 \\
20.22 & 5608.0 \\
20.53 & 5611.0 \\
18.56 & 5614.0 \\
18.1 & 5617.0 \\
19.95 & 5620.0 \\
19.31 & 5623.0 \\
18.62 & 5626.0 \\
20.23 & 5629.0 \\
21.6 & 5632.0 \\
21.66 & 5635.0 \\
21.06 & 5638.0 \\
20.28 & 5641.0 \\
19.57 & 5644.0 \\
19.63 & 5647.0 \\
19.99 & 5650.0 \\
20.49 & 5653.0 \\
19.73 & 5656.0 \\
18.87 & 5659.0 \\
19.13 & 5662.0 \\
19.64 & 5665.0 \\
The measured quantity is 2.88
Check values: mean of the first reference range 19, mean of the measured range 18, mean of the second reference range 19.3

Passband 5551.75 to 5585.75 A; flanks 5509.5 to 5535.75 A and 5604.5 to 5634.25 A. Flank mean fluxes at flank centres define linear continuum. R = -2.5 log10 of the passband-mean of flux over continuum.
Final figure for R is 0.055 mag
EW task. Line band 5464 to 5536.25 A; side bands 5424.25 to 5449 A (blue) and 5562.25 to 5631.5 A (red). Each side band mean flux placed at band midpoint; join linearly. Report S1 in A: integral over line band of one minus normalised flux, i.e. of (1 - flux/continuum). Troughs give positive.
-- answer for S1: -4.9 A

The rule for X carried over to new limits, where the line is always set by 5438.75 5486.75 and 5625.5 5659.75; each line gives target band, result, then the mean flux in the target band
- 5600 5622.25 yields 0.9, 19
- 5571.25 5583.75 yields 0.7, 18.4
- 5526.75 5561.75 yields -0.7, 19.4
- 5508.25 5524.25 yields -0.4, 19.2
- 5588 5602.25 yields 1.8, 17.1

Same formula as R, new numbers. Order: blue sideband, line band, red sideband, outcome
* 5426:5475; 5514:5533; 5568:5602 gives -0.116 mag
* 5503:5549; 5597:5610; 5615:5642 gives 0.085 mag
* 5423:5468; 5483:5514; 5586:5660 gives -0.024 mag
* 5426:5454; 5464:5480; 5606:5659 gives -0.048 mag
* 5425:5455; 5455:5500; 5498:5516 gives -0.031 mag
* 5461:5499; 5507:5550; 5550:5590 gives -0.057 mag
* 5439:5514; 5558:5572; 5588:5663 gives 0.030 mag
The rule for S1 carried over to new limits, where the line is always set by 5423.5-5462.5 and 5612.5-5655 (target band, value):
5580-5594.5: 1.54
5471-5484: 0.00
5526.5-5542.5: -0.62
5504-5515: 0.05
